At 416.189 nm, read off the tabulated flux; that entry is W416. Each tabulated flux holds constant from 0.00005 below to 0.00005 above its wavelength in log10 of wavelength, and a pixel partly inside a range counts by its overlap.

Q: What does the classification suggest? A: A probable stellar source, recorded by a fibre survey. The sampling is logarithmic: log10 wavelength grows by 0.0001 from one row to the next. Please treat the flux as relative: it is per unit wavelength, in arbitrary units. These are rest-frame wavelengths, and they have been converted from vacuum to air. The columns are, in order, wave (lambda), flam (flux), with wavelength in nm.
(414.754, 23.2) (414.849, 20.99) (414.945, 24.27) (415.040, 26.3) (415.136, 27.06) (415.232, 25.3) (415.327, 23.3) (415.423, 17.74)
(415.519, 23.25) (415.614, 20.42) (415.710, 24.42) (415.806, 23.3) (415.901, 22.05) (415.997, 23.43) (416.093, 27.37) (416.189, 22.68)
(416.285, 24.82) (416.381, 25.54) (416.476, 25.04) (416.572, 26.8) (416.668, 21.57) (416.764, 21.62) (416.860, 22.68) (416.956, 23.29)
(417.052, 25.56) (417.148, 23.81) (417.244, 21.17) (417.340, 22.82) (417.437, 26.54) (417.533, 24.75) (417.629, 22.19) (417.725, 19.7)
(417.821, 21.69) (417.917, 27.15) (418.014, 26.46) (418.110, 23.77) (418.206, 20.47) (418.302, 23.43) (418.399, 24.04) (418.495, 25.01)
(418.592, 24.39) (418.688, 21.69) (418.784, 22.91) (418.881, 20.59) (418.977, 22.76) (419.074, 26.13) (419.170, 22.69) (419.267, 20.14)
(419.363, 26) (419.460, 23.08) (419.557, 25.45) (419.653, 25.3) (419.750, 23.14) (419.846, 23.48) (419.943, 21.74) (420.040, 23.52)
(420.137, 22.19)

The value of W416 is 22.68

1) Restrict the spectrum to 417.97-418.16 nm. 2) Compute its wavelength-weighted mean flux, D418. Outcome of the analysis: 25.1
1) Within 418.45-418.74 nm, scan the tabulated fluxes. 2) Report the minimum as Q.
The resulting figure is 21.69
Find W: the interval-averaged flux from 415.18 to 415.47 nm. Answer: 22.2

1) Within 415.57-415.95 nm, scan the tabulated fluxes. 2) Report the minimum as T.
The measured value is 20.42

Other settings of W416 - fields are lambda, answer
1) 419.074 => 26.13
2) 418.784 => 22.91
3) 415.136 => 27.06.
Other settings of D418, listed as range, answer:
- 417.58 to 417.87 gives 21.3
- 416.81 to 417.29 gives 23.3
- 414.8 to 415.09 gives 23.9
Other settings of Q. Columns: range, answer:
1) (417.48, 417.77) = 19.7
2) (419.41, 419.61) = 23.08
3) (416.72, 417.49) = 21.17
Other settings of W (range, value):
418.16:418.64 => 23.5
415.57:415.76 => 22.4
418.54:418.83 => 23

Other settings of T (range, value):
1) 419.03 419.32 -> 20.14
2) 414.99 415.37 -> 23.3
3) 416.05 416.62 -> 22.68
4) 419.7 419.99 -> 21.74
